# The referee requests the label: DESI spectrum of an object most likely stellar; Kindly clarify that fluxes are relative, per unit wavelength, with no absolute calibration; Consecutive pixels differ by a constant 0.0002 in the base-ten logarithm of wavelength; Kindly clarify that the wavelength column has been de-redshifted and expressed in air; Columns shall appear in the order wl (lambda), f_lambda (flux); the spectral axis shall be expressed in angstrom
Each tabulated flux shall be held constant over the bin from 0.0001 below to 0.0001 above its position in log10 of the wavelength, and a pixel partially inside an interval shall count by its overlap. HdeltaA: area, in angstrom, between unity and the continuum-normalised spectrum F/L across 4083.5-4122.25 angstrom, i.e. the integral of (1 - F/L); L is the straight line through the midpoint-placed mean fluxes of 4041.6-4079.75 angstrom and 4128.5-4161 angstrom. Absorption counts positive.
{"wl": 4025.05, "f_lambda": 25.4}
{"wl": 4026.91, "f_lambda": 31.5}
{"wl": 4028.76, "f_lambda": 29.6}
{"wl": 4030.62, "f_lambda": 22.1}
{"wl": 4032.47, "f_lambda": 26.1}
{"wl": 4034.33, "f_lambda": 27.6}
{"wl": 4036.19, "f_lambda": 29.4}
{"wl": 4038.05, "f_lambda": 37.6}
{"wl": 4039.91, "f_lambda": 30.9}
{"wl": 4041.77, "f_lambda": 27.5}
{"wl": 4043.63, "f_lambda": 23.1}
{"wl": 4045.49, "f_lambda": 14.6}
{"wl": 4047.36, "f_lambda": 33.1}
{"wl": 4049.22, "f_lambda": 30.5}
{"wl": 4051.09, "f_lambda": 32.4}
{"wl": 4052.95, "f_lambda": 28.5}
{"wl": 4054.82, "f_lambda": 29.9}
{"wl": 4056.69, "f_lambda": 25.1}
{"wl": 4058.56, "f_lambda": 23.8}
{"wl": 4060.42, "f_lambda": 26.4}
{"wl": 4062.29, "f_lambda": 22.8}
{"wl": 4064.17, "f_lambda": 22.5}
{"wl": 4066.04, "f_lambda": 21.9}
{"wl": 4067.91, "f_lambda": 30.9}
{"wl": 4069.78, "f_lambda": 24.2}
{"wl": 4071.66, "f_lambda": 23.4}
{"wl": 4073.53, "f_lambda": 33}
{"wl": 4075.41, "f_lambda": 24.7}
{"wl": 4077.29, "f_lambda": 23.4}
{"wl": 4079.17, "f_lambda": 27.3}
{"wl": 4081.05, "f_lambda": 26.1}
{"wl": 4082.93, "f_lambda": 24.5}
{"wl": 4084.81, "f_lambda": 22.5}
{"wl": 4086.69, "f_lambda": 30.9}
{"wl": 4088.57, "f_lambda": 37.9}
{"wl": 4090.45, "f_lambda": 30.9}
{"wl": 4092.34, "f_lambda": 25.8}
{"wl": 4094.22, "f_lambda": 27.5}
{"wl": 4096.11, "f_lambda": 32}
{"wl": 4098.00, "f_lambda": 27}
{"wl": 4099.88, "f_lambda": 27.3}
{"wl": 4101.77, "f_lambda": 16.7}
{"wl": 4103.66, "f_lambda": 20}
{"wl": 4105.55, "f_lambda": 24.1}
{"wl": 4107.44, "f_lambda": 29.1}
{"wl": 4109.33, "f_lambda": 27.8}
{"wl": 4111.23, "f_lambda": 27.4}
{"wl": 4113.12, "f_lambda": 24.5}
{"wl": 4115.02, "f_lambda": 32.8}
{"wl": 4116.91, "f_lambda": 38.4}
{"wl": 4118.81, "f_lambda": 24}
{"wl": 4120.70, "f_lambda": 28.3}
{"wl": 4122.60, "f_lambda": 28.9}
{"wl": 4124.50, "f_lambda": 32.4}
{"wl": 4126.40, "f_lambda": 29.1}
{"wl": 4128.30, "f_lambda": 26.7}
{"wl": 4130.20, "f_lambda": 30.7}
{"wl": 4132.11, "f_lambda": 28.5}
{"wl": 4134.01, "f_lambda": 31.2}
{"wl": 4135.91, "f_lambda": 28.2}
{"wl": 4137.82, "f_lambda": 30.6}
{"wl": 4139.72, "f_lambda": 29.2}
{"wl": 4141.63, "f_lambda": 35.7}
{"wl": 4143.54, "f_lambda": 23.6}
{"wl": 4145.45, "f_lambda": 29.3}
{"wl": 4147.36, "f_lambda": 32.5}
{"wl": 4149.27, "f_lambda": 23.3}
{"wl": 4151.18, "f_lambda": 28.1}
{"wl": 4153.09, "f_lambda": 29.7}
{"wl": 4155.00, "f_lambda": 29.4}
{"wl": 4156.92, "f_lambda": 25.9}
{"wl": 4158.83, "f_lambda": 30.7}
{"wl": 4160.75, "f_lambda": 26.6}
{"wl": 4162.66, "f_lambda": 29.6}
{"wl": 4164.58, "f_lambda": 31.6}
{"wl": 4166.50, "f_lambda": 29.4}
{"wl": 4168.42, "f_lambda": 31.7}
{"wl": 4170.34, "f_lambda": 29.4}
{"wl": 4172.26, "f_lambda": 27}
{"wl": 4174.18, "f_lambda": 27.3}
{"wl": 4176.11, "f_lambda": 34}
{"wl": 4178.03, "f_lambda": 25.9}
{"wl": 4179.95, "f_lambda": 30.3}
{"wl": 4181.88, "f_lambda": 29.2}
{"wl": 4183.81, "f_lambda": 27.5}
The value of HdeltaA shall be -0.2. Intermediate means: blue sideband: 26.1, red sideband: 29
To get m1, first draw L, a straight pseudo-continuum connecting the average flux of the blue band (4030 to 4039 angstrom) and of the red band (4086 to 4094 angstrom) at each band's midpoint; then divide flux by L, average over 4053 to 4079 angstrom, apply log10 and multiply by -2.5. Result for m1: 0.17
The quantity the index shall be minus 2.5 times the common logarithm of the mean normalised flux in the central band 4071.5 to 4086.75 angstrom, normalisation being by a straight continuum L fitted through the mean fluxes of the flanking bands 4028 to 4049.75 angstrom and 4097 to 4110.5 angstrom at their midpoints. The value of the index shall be -0.01 mag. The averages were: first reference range 27.6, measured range 26.1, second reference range 24.6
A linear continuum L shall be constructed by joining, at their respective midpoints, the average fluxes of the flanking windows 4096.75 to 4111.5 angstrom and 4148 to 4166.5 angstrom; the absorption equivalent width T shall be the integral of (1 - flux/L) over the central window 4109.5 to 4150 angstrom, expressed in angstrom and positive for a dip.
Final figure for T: -4.1 angstrom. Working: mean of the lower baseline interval 25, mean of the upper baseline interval 28.5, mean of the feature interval 29.3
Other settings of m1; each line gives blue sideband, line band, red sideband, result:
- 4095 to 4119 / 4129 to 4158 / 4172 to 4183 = -0.036 mag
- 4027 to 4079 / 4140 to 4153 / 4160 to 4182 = 0.001 mag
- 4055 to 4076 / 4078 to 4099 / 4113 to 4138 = -0.047 mag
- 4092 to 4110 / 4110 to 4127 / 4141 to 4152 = -0.105 mag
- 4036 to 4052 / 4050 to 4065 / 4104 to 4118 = 0.089 mag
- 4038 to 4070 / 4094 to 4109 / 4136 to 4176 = 0.097 mag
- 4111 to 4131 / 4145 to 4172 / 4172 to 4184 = 0.002 mag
